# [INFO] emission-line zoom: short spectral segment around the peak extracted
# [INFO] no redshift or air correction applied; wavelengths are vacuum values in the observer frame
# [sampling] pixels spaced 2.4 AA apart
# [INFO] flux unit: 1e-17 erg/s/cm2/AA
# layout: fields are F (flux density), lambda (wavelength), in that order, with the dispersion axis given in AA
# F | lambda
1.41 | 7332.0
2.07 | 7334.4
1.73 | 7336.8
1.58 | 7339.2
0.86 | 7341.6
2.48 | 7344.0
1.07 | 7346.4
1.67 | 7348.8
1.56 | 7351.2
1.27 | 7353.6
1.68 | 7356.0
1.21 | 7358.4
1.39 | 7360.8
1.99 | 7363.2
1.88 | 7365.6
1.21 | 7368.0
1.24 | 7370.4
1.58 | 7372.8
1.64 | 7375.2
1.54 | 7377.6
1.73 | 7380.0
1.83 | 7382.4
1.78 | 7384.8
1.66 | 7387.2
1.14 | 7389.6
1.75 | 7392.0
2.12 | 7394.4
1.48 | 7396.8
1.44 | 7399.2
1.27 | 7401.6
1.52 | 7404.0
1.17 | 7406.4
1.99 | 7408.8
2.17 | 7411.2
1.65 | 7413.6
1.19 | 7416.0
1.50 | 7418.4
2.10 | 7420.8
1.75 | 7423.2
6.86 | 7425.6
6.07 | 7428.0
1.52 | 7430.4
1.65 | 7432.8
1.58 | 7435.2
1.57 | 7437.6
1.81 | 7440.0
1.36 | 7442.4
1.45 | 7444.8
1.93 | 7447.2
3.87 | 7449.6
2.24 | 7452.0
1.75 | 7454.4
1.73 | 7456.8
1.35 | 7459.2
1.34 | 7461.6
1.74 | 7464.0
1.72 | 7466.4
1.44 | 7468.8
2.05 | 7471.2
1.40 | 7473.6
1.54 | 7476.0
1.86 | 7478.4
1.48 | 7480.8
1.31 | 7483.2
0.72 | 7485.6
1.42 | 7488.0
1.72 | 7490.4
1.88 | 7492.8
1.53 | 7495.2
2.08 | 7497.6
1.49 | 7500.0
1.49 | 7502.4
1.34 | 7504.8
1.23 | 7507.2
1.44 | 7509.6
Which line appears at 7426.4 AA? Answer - Halpha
